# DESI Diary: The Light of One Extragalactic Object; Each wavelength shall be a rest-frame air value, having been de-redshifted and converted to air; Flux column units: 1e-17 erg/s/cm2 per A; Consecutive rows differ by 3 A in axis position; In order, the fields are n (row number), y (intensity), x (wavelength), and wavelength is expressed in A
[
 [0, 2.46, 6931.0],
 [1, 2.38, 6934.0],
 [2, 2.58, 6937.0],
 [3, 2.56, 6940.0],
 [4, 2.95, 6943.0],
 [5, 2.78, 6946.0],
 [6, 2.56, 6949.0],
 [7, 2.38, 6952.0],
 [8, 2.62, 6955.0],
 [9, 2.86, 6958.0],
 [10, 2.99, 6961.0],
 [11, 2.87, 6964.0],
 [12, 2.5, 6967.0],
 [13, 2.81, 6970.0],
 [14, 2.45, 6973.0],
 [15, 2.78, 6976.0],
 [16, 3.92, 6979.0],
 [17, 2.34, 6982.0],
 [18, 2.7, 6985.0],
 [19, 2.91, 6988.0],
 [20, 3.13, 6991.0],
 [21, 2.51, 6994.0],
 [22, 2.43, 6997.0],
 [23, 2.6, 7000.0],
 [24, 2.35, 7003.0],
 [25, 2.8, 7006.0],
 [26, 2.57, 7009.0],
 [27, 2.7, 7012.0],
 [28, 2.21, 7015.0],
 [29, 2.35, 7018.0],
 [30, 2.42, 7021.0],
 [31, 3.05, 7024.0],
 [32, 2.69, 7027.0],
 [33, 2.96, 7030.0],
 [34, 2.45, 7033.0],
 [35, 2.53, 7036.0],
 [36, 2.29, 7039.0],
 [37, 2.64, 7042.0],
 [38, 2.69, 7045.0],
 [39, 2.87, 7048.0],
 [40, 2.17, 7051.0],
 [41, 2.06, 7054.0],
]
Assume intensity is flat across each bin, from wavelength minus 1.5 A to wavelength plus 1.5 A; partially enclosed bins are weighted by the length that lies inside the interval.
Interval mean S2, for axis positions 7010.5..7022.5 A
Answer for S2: 2.42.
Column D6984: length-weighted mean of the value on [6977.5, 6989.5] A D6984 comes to 2.97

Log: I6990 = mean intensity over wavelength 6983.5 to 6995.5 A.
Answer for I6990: 2.81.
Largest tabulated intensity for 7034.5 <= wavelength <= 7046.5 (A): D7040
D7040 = 2.69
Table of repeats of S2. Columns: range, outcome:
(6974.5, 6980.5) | 3.35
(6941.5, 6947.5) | 2.87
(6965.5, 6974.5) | 2.59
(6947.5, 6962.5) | 2.68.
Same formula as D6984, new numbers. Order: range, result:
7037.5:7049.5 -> 2.62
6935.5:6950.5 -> 2.69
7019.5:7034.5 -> 2.71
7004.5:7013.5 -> 2.69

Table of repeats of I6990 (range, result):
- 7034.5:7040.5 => 2.41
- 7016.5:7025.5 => 2.61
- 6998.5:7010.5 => 2.58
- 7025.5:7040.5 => 2.58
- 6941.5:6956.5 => 2.66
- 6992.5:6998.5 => 2.47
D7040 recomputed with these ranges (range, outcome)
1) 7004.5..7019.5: 2.8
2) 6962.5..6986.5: 3.92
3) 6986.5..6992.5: 3.13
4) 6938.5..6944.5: 2.95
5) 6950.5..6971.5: 2.99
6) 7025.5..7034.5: 2.96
